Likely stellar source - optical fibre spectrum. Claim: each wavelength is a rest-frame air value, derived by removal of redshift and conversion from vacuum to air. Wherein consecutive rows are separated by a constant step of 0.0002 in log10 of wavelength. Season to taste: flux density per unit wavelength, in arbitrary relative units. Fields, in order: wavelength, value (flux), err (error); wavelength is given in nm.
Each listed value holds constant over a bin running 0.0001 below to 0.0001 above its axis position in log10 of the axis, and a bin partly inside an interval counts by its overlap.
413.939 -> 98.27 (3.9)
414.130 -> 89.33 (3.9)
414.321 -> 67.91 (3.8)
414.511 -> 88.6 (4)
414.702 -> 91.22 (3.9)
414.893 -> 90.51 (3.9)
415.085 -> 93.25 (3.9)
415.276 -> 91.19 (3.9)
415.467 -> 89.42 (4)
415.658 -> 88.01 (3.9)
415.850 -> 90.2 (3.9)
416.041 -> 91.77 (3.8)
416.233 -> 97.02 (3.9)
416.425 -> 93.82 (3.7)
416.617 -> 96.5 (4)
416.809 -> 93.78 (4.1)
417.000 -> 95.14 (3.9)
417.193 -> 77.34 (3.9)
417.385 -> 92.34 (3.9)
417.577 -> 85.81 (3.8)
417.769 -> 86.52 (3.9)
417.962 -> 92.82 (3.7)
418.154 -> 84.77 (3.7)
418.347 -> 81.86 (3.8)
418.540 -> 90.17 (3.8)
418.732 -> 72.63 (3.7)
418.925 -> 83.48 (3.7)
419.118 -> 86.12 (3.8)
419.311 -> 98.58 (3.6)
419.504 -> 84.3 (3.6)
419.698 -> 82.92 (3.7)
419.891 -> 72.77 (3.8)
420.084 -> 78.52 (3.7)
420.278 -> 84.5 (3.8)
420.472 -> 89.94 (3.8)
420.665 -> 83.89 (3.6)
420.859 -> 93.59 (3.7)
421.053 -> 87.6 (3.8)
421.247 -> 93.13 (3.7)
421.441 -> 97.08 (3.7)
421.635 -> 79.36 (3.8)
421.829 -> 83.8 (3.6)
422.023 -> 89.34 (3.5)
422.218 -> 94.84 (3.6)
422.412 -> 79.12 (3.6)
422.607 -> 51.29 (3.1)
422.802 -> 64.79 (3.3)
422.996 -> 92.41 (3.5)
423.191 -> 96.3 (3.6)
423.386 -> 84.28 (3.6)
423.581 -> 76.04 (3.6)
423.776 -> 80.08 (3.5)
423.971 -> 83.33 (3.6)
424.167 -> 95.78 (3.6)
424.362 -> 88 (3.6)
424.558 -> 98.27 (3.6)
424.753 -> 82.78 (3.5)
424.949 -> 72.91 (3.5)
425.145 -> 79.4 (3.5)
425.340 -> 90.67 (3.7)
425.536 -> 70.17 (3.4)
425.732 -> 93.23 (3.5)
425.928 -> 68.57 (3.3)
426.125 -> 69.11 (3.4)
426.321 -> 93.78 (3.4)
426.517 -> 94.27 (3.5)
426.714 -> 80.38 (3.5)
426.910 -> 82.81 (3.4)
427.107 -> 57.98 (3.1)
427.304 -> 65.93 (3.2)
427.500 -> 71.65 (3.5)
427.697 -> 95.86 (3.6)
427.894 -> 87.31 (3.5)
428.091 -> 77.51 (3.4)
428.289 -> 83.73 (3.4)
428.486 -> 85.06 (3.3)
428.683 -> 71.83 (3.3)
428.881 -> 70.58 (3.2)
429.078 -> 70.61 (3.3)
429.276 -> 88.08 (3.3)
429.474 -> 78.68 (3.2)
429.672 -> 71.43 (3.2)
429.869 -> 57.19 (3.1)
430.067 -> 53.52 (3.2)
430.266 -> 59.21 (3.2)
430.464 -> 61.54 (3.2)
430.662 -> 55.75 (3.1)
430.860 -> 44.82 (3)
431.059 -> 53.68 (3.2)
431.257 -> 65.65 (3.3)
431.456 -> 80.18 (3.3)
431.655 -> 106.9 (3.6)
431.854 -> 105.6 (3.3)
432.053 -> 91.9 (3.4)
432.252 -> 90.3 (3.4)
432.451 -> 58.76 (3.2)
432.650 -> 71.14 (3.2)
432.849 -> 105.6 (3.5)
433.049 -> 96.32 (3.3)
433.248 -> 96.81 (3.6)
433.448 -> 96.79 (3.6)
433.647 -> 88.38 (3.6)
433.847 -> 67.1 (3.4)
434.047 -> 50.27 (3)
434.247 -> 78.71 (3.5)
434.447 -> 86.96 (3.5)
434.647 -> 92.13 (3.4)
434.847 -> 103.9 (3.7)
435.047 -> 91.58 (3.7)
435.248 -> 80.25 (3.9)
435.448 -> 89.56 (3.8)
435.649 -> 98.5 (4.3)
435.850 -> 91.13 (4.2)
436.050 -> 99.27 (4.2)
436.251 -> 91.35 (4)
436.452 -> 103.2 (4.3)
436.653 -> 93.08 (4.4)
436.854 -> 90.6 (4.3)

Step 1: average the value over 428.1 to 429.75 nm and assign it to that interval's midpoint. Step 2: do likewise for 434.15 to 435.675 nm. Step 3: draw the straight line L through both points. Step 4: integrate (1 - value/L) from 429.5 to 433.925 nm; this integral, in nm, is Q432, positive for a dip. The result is 0.38 nm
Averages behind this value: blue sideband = 77.5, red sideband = 89.8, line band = 76.4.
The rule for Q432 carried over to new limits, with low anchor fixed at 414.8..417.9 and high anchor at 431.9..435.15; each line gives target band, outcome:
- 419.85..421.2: 0.07 nm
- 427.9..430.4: 0.41 nm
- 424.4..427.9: 0.28 nm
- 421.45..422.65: 0.09 nm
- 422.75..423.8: 0.07 nm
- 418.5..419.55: 0.05 nm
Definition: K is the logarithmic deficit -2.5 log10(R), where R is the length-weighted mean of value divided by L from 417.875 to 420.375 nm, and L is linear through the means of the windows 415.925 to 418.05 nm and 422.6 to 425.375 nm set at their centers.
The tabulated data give 0.06 mag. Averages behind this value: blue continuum 91.1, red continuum 83.3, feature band 84.1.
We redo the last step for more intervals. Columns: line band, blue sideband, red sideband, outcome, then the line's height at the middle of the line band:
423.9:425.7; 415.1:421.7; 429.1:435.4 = -0.02 mag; 83.5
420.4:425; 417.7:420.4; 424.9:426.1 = -0.05 mag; 81.2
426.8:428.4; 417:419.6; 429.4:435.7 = 0.05 mag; 81.5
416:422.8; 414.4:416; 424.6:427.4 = 0.00 mag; 85.9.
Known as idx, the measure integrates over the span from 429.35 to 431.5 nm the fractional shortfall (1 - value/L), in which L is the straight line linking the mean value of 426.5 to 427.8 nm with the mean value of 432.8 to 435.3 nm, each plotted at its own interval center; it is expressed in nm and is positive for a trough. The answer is 0.53 nm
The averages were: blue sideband 77.5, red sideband 87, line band 61.8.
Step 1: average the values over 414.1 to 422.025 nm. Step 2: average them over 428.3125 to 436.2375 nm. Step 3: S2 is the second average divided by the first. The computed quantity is 0.9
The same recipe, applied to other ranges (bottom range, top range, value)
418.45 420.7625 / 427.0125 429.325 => 0.92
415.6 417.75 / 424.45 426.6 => 0.91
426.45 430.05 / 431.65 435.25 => 1.14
